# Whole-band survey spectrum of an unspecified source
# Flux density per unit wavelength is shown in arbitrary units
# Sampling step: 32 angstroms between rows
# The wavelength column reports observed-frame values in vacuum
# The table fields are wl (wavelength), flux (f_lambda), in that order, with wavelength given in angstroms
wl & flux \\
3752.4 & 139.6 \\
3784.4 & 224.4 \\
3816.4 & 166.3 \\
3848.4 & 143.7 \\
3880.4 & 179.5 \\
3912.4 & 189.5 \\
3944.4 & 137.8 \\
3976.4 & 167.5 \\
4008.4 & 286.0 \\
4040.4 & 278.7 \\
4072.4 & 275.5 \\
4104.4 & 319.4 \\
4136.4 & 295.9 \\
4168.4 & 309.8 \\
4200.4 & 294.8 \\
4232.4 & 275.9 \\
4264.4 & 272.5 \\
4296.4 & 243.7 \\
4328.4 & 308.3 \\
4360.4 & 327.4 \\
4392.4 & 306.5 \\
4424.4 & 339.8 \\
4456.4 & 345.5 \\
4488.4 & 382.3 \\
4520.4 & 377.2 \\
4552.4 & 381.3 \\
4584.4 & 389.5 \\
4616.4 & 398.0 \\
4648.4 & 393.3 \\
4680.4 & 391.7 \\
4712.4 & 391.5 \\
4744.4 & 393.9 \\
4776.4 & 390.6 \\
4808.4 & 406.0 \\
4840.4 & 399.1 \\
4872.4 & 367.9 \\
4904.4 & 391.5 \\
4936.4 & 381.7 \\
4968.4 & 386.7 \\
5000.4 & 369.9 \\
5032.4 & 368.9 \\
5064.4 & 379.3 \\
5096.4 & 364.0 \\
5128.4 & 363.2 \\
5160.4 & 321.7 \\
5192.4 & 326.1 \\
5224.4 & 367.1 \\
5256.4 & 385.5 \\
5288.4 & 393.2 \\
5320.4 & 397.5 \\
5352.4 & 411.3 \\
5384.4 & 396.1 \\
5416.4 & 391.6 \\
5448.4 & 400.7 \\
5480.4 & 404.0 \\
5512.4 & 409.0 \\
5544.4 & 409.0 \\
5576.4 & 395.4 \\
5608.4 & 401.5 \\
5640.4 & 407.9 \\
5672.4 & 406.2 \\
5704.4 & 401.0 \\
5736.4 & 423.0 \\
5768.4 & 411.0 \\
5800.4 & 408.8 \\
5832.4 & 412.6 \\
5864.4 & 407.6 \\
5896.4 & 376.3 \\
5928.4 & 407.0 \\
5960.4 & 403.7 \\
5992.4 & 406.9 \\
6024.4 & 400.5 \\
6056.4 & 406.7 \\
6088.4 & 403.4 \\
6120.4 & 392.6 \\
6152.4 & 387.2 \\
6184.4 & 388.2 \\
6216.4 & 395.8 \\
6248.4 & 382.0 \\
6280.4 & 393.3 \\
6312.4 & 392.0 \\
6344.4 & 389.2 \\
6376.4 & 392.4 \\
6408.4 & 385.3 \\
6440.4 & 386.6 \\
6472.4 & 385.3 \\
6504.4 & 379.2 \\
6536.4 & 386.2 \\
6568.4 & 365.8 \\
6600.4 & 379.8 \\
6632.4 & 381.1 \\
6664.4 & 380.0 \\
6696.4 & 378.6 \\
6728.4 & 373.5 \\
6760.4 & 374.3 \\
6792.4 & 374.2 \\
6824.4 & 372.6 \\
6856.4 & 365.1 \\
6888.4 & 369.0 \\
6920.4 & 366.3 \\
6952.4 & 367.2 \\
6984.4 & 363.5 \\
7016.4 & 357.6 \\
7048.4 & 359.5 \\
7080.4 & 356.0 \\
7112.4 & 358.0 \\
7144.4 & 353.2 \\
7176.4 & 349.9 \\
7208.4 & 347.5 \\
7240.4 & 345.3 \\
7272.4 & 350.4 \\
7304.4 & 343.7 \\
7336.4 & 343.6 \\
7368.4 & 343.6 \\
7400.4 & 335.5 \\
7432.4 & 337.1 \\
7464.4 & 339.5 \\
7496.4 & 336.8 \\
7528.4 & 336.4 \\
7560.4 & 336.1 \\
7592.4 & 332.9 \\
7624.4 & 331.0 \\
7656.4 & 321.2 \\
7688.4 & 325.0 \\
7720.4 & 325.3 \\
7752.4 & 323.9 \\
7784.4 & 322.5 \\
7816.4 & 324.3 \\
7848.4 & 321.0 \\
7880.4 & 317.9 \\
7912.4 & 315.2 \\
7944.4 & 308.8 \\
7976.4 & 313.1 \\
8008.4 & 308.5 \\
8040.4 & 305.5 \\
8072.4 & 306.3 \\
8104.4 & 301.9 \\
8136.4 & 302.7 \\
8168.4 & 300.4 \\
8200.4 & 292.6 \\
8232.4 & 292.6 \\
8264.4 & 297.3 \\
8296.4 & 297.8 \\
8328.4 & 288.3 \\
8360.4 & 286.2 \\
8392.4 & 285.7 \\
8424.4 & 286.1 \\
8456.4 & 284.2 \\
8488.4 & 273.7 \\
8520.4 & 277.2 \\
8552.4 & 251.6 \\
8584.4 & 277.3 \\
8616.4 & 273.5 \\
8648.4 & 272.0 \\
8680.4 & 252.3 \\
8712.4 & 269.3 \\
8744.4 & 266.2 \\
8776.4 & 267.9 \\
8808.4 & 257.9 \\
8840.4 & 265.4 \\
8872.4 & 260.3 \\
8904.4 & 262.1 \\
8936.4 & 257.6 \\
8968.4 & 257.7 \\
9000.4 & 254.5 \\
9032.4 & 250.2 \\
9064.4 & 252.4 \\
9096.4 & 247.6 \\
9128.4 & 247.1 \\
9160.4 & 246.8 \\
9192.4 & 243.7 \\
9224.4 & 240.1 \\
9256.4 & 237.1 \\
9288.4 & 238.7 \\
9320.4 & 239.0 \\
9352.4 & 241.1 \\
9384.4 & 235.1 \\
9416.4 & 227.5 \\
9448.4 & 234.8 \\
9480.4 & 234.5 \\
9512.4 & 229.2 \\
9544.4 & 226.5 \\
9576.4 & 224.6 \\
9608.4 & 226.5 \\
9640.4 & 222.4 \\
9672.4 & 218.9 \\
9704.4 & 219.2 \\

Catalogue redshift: 0.000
